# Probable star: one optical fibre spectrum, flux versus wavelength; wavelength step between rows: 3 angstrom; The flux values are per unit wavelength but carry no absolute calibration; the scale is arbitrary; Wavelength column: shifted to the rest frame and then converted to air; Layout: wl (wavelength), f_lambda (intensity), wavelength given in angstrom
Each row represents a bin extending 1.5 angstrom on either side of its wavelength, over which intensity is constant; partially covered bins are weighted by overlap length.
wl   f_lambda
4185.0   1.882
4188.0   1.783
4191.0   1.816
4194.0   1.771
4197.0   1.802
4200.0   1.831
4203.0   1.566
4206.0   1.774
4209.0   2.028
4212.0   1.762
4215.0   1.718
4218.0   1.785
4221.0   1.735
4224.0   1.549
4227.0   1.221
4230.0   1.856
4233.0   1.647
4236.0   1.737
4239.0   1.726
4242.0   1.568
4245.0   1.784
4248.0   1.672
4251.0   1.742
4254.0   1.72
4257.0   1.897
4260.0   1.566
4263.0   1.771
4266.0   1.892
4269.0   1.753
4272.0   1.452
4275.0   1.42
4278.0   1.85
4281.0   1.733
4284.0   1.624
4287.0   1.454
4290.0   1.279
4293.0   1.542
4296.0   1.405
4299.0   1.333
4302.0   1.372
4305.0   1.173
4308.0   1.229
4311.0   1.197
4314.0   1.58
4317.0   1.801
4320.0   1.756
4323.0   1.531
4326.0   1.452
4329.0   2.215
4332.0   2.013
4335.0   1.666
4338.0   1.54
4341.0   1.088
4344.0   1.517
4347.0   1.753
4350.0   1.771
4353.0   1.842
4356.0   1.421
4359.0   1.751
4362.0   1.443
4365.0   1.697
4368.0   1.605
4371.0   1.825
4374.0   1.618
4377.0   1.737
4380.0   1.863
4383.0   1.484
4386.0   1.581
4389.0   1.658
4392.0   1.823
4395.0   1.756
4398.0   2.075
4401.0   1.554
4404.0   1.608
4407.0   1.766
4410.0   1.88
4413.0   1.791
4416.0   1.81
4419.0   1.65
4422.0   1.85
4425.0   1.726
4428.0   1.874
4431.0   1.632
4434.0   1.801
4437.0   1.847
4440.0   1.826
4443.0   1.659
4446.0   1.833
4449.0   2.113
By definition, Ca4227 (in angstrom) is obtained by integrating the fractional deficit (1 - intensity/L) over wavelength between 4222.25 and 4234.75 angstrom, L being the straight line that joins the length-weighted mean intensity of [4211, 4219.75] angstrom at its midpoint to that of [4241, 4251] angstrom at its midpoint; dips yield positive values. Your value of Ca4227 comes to 1.1 angstrom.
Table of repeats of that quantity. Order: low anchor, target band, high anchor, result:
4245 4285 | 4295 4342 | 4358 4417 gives 5.0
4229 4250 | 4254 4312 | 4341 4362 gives 5.0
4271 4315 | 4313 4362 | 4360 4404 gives -3.1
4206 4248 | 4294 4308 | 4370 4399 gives 3.3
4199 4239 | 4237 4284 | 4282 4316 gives -4.8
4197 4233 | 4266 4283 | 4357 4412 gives 0.5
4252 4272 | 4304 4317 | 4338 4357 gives 2.2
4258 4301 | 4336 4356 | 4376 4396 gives 1.0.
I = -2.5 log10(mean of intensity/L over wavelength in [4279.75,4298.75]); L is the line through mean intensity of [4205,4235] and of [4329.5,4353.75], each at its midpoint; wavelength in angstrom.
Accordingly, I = 0.13 mag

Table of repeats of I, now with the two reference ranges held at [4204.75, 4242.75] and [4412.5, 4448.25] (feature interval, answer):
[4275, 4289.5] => 0.07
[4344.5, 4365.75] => 0.06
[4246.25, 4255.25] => 0.00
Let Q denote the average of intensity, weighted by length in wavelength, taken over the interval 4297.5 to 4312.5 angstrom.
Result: 1.26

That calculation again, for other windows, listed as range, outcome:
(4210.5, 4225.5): 1.71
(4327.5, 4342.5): 1.7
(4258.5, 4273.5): 1.69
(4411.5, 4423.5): 1.78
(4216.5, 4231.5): 1.63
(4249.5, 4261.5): 1.73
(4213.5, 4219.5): 1.75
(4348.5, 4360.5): 1.7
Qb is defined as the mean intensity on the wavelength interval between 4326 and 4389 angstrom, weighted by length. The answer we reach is 1.67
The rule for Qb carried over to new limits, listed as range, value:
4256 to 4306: 1.56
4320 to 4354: 1.67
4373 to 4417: 1.73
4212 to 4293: 1.66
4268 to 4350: 1.55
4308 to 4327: 1.53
